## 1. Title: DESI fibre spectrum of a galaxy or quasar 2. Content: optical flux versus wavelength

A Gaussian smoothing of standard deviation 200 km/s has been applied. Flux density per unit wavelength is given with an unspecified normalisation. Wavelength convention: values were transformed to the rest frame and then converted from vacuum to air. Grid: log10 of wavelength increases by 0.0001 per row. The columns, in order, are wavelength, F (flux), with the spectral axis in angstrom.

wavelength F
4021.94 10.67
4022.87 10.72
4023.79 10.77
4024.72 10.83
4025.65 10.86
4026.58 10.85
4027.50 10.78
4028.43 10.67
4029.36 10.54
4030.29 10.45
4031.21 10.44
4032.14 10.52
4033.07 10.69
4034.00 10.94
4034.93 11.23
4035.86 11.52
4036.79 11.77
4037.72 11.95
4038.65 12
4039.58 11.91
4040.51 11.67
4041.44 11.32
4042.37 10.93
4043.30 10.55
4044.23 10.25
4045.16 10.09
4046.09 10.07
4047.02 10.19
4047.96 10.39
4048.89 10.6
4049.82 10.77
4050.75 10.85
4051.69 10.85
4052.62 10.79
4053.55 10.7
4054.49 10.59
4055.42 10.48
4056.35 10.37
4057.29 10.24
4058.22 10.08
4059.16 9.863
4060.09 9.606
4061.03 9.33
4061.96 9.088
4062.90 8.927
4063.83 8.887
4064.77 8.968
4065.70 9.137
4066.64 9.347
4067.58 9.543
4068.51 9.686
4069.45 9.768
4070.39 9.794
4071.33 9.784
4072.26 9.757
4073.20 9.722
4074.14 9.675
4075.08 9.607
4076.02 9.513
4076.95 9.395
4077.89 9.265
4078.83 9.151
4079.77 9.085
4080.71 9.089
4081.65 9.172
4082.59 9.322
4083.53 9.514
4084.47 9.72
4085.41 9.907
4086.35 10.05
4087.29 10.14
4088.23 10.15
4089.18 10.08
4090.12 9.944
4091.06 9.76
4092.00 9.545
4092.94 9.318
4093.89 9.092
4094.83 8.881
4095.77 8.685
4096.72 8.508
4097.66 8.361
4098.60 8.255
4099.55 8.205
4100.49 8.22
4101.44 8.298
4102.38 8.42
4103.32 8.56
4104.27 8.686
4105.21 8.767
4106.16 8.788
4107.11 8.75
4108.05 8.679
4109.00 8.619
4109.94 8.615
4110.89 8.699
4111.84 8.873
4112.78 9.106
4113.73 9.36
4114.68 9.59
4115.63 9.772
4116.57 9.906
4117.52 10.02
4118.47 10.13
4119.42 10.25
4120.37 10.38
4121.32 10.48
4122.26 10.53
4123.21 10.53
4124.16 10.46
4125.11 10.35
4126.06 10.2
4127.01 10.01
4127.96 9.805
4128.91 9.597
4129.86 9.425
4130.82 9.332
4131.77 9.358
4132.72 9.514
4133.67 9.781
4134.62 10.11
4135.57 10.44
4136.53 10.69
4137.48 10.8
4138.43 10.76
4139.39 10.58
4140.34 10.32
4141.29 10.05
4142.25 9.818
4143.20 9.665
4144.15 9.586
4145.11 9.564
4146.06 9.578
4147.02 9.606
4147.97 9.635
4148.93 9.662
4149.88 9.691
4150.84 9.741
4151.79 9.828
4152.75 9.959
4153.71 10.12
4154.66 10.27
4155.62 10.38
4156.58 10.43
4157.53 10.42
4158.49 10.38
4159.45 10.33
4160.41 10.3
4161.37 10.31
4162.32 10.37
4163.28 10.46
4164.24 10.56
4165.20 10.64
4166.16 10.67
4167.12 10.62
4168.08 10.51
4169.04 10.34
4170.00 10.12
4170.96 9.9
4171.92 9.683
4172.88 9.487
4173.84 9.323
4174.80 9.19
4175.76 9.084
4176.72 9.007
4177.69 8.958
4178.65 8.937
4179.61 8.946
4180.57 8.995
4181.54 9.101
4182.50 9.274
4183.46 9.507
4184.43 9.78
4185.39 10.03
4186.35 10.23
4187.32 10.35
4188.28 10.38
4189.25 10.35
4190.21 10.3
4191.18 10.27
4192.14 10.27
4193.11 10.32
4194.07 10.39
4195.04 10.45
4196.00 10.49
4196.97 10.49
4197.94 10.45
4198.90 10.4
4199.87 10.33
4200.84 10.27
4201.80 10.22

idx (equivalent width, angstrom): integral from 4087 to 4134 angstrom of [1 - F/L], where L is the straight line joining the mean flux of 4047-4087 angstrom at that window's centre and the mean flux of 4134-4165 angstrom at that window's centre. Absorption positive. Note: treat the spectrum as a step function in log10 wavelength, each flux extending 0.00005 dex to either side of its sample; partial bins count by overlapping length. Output 2.82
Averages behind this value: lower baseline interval 9.78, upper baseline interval 10.1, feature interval 9.37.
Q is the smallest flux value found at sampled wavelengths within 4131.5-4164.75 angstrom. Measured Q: 9.358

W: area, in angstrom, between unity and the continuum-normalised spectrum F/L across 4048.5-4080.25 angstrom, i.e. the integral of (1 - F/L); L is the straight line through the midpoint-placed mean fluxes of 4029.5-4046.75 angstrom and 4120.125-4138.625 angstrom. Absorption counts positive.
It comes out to 2.8 angstrom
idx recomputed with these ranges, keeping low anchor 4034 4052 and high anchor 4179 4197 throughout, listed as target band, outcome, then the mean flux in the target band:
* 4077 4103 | 3.6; 9.19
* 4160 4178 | 0.2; 9.98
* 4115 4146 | 1.0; 10.1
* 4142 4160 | 0.5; 9.93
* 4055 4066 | 1.3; 9.59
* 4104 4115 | 1.7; 8.87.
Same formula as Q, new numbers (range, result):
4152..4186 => 8.937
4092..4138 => 8.205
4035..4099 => 8.255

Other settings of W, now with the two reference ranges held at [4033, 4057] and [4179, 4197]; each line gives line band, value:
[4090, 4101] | 1.8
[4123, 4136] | 0.6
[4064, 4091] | 2.8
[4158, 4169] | -0.4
